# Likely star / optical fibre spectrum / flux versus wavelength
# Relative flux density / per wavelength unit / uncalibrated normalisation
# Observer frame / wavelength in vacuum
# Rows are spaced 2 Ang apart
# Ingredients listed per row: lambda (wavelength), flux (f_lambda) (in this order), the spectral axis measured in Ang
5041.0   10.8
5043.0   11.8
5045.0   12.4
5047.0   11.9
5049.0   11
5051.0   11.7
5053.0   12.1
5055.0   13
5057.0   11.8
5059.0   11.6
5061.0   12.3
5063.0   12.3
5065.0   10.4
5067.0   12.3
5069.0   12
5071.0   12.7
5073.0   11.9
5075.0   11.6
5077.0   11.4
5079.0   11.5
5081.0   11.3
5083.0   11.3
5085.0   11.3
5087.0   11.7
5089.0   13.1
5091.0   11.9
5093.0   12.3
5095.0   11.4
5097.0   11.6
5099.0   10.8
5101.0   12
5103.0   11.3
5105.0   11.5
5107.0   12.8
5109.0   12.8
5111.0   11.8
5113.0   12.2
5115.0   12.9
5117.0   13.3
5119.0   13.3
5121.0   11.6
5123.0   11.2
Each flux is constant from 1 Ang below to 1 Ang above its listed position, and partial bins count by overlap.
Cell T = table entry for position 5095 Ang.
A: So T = 11.4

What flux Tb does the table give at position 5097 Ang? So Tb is 11.6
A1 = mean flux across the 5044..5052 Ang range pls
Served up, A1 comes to 11.8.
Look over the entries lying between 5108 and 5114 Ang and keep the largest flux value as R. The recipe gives 12.8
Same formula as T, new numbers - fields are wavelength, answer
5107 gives 12.8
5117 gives 13.3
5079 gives 11.5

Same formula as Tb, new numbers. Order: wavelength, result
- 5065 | 10.4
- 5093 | 12.3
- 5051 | 11.7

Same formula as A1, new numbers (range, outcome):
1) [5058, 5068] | 11.8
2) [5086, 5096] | 12.1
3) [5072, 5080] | 11.6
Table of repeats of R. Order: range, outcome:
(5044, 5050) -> 12.4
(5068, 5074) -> 12.7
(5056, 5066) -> 12.3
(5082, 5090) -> 13.1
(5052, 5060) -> 13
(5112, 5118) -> 13.3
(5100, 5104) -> 12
